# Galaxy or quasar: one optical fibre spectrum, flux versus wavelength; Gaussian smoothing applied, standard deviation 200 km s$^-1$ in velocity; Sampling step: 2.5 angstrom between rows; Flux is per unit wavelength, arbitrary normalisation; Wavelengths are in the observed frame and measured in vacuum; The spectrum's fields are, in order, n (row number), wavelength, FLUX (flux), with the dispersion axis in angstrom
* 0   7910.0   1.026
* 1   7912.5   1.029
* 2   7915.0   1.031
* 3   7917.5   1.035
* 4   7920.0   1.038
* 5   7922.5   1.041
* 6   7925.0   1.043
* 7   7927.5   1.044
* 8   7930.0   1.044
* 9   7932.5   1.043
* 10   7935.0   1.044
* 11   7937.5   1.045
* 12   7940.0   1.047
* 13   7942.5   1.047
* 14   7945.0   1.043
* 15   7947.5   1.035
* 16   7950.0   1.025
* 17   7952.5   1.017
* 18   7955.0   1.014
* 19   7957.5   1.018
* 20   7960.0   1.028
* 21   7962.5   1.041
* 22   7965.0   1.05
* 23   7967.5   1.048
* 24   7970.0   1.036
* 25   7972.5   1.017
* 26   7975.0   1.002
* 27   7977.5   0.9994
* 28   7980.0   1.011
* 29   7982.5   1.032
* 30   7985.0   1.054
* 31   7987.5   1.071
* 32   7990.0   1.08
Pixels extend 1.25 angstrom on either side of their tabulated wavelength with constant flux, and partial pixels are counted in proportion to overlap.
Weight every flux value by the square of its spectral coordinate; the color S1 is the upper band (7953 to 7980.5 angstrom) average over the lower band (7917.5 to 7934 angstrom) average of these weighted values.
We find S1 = 0.99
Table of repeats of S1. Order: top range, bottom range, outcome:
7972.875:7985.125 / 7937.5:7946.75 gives 0.98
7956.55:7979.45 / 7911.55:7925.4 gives 1.00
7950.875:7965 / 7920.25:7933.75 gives 0.99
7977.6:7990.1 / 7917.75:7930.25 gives 1.02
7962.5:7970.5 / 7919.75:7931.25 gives 1.01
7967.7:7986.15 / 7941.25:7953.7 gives 1.00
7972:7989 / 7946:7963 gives 1.01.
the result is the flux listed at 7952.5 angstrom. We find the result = 1.017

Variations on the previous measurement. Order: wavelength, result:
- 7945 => 1.043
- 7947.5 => 1.035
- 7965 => 1.05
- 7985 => 1.054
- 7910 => 1.026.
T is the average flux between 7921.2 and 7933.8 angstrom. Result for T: 1.04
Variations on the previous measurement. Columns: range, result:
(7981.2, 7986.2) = 1.04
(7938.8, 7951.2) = 1.04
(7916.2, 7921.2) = 1.04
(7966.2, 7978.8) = 1.02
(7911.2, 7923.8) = 1.03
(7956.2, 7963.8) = 1.03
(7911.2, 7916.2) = 1.03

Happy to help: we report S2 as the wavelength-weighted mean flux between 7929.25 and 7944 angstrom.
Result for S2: 1.04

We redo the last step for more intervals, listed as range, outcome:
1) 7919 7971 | 1.04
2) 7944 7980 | 1.03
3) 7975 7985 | 1.02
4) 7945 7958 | 1.02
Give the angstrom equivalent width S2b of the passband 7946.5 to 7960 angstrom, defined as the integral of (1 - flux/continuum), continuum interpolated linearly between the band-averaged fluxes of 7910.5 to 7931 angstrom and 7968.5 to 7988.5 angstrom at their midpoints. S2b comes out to 0.1 angstrom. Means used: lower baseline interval 1.04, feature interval 1.02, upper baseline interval 1.03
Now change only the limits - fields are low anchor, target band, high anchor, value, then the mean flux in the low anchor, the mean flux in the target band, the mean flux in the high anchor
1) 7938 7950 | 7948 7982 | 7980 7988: 0.6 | 1.04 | 1.02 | 1.04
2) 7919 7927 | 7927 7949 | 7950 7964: -0.2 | 1.04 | 1.04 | 1.02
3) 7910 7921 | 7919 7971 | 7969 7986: -0.5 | 1.03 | 1.04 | 1.02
